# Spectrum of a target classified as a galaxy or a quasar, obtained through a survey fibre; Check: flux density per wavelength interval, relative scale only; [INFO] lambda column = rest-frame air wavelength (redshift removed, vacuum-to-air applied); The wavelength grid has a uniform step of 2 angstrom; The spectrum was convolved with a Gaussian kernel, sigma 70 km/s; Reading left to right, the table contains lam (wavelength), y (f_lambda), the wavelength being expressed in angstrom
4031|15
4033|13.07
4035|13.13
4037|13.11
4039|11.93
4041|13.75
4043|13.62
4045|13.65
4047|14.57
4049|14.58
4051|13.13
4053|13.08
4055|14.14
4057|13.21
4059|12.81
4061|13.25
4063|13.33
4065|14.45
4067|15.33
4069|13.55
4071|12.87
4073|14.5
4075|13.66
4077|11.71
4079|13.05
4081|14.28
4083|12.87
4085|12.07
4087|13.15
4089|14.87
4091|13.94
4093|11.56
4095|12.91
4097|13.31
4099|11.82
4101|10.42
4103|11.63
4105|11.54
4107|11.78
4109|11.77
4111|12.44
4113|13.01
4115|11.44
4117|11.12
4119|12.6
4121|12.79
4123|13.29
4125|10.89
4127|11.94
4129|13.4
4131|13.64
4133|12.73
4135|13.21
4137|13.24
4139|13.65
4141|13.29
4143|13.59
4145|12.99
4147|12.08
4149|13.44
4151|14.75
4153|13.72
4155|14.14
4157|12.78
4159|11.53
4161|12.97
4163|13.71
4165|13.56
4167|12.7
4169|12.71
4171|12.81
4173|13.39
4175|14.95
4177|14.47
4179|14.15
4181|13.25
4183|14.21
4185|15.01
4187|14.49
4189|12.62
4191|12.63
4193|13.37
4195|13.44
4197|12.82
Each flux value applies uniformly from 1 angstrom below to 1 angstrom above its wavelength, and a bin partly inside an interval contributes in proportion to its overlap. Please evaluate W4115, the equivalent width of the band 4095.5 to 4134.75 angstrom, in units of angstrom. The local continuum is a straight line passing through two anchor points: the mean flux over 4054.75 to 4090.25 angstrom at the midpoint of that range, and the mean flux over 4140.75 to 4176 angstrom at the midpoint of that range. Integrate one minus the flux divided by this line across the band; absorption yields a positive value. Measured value 3.4 angstrom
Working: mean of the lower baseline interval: 13.5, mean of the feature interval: 12.2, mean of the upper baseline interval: 13.3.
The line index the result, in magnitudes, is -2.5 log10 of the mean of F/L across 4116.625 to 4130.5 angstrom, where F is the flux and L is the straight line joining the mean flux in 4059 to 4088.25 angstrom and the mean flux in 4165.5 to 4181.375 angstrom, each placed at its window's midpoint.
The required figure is 0.09 mag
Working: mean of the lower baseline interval 13.4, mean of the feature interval 12.4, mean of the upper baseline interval 13.6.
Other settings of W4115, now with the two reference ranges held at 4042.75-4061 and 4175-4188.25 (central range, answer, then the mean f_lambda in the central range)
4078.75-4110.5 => 3.0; 12.5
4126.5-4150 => 1.6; 13.1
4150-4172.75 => 1.5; 13.2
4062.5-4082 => 0.1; 13.7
